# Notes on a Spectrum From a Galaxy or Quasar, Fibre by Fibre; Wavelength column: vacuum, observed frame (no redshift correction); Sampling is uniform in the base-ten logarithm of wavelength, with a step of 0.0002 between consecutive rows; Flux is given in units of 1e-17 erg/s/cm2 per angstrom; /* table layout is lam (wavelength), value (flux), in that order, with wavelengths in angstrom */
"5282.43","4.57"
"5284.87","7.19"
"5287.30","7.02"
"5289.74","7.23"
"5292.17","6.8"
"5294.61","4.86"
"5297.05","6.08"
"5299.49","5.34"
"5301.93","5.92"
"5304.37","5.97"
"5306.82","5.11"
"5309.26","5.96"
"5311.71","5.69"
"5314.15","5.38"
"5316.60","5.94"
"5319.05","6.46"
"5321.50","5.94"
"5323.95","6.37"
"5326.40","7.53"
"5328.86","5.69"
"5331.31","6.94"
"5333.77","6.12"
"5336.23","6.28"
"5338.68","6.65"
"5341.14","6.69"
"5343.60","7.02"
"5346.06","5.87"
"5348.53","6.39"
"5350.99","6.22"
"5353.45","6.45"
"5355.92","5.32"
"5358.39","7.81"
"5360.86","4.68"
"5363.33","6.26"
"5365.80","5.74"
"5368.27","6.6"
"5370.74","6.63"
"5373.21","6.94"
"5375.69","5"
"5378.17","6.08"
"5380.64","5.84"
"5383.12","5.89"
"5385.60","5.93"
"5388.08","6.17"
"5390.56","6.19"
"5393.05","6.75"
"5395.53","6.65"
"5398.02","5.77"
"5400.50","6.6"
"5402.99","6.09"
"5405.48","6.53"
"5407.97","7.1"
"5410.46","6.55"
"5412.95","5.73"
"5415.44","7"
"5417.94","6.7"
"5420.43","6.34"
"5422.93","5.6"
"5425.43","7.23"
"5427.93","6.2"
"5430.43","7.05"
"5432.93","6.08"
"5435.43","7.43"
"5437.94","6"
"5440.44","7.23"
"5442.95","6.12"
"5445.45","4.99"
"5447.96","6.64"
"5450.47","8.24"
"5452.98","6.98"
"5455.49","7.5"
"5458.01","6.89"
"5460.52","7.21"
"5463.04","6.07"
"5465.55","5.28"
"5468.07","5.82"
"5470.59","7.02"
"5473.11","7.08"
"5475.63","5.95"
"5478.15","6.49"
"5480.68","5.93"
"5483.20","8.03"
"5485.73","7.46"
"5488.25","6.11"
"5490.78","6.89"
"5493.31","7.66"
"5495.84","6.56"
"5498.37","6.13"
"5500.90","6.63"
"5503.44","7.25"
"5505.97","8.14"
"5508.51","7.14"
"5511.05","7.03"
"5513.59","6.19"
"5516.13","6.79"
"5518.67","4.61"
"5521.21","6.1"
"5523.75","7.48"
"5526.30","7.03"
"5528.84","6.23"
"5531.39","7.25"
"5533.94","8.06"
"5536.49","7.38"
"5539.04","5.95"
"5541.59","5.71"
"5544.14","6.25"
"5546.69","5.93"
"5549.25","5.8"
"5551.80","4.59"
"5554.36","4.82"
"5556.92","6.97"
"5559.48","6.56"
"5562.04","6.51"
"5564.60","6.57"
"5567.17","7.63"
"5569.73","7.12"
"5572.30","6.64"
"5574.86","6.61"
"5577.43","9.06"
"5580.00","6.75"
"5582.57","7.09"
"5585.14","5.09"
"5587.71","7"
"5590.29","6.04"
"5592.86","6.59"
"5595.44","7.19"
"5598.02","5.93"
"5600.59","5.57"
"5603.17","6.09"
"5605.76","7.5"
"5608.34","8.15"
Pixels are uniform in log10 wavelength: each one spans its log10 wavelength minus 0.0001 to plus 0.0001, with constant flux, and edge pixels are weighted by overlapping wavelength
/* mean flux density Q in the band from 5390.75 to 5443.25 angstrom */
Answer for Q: 6.51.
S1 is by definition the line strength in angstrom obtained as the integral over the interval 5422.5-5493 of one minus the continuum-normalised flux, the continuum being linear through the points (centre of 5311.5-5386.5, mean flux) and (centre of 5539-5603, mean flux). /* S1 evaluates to -3.9 angstrom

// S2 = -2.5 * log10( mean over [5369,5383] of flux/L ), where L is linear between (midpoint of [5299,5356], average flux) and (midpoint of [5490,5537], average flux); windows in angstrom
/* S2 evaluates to 0.042 mag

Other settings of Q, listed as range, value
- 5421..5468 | 6.57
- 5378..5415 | 6.28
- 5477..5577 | 6.64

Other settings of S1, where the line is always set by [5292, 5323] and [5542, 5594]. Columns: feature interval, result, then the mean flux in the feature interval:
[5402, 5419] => -1.4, 6.53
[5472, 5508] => -3.6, 6.88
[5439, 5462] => -2.6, 6.85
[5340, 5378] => -2.1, 6.23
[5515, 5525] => 0.2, 6.24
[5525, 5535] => -1.2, 7.12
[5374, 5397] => -0.3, 6.07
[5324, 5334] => -1.3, 6.59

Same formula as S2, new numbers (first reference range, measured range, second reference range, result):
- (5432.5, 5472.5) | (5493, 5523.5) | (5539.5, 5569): -0.05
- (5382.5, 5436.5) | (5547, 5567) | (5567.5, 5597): 0.12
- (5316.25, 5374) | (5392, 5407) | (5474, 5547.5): 0.01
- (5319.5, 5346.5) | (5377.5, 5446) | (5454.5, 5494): 0.04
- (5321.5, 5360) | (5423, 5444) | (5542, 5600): -0.03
